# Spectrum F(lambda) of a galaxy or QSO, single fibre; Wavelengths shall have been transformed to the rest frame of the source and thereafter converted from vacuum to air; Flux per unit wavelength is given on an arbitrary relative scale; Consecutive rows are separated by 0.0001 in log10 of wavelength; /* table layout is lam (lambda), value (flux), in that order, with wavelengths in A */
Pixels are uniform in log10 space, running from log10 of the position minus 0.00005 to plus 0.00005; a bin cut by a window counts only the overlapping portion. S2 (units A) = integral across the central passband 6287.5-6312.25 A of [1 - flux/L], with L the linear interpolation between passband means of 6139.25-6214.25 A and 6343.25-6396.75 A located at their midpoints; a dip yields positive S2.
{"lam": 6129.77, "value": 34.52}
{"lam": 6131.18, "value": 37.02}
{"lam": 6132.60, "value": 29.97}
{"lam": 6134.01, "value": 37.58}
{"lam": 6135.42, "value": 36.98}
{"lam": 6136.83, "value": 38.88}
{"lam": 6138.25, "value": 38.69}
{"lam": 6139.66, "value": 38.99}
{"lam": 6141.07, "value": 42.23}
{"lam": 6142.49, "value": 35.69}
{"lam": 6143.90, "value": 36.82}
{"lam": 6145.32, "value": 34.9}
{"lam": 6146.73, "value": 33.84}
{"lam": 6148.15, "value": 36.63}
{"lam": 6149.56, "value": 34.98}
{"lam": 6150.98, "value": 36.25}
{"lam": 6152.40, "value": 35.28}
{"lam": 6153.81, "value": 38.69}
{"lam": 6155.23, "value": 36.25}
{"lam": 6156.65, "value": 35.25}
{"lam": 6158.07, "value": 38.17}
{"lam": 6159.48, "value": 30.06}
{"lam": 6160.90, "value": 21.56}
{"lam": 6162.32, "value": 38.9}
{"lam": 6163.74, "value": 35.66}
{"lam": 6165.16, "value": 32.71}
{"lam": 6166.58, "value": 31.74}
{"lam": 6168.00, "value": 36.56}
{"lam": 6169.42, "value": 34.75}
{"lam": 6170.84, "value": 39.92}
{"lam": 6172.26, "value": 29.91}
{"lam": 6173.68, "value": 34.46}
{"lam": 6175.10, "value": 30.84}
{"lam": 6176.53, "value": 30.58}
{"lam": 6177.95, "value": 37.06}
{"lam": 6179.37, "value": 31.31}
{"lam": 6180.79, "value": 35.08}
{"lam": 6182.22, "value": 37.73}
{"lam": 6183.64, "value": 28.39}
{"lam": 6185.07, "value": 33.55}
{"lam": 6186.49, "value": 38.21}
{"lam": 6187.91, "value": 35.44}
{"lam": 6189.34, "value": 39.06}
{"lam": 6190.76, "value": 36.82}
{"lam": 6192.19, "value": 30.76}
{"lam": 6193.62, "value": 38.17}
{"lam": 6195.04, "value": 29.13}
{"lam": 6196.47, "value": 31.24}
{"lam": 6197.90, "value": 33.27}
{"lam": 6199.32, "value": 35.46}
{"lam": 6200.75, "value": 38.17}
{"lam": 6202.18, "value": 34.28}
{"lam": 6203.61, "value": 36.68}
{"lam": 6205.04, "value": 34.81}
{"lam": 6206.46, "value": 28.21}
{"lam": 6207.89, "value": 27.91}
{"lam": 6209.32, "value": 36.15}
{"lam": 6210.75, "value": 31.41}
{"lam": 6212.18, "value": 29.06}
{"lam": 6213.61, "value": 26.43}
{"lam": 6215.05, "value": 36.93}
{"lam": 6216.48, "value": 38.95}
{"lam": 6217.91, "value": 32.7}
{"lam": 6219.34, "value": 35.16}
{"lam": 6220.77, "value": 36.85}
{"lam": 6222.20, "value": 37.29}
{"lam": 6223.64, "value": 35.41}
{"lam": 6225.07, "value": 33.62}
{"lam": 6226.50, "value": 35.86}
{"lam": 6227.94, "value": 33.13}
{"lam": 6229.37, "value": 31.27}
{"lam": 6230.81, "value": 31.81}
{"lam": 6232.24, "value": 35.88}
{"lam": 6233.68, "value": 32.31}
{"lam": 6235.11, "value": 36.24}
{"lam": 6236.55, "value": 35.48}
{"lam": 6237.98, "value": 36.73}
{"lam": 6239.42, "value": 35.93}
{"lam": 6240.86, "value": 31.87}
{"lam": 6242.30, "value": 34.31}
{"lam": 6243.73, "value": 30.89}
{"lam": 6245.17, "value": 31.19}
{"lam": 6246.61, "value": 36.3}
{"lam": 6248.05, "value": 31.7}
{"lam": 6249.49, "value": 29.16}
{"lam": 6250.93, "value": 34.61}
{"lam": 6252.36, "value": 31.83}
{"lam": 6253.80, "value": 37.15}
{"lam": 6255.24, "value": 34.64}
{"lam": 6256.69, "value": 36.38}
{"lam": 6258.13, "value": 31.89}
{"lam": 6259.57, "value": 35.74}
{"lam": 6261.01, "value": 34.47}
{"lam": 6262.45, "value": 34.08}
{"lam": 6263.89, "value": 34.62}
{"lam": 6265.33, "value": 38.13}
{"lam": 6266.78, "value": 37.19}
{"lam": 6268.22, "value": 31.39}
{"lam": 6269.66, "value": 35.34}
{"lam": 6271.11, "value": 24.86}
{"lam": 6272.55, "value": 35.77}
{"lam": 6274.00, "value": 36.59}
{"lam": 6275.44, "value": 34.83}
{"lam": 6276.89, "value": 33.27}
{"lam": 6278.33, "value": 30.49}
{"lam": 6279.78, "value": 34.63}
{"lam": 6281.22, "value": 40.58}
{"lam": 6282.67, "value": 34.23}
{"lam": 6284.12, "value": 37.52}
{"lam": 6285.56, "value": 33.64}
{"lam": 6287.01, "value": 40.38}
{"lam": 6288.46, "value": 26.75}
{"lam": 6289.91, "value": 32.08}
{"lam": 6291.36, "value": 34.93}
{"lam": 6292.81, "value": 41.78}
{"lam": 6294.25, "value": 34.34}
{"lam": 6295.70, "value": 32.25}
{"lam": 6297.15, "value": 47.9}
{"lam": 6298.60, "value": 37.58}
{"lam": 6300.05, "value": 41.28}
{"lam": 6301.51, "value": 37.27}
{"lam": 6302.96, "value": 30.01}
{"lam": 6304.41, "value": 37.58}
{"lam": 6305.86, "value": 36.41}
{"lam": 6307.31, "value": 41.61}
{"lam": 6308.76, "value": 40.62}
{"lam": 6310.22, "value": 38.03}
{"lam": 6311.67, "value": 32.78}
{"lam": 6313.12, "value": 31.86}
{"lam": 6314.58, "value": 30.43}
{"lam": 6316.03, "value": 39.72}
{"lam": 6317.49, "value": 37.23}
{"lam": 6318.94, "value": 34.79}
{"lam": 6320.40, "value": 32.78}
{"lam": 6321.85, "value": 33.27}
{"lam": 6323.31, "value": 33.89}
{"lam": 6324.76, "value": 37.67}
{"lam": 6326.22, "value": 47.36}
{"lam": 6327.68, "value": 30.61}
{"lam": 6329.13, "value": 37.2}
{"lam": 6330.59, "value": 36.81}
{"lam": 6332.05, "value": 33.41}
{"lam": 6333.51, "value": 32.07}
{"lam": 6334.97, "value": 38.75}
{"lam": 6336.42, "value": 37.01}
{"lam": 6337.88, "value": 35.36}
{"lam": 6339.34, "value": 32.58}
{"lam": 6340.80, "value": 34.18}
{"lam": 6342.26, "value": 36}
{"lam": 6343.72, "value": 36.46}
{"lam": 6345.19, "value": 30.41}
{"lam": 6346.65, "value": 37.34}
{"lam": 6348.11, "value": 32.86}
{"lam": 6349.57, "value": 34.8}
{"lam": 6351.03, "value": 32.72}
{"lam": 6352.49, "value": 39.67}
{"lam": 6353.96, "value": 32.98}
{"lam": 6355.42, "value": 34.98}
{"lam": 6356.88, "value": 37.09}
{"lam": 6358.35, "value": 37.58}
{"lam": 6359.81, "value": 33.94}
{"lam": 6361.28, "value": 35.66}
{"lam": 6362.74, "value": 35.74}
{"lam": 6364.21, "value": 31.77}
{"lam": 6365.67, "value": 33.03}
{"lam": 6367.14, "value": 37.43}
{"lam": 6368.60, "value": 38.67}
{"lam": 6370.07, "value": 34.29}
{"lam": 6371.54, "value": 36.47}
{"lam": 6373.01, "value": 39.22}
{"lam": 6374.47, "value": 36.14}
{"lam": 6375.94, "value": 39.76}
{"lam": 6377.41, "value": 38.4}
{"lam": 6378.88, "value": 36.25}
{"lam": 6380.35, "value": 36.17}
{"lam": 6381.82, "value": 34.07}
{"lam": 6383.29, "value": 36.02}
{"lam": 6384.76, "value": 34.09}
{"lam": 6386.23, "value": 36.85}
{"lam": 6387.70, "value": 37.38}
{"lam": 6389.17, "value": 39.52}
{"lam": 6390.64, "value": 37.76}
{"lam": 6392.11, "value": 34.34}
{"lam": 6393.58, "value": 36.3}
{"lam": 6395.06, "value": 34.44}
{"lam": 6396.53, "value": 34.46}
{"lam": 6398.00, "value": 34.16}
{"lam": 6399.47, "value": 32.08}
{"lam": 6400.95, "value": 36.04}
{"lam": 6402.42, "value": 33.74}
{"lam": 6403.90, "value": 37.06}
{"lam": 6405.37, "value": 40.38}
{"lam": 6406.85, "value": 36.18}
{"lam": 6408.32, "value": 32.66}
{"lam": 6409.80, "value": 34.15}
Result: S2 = -1.0 A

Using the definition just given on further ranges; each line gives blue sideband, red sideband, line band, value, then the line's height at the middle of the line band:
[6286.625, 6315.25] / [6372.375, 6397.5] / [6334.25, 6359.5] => 0.75 A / 36.4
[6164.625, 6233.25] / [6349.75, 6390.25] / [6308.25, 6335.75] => -0.15 A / 35.5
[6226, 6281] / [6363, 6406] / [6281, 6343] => -2.10 A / 34.9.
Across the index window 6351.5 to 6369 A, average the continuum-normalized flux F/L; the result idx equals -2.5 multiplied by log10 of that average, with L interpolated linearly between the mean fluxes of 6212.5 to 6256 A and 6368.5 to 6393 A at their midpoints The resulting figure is 0.022 mag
